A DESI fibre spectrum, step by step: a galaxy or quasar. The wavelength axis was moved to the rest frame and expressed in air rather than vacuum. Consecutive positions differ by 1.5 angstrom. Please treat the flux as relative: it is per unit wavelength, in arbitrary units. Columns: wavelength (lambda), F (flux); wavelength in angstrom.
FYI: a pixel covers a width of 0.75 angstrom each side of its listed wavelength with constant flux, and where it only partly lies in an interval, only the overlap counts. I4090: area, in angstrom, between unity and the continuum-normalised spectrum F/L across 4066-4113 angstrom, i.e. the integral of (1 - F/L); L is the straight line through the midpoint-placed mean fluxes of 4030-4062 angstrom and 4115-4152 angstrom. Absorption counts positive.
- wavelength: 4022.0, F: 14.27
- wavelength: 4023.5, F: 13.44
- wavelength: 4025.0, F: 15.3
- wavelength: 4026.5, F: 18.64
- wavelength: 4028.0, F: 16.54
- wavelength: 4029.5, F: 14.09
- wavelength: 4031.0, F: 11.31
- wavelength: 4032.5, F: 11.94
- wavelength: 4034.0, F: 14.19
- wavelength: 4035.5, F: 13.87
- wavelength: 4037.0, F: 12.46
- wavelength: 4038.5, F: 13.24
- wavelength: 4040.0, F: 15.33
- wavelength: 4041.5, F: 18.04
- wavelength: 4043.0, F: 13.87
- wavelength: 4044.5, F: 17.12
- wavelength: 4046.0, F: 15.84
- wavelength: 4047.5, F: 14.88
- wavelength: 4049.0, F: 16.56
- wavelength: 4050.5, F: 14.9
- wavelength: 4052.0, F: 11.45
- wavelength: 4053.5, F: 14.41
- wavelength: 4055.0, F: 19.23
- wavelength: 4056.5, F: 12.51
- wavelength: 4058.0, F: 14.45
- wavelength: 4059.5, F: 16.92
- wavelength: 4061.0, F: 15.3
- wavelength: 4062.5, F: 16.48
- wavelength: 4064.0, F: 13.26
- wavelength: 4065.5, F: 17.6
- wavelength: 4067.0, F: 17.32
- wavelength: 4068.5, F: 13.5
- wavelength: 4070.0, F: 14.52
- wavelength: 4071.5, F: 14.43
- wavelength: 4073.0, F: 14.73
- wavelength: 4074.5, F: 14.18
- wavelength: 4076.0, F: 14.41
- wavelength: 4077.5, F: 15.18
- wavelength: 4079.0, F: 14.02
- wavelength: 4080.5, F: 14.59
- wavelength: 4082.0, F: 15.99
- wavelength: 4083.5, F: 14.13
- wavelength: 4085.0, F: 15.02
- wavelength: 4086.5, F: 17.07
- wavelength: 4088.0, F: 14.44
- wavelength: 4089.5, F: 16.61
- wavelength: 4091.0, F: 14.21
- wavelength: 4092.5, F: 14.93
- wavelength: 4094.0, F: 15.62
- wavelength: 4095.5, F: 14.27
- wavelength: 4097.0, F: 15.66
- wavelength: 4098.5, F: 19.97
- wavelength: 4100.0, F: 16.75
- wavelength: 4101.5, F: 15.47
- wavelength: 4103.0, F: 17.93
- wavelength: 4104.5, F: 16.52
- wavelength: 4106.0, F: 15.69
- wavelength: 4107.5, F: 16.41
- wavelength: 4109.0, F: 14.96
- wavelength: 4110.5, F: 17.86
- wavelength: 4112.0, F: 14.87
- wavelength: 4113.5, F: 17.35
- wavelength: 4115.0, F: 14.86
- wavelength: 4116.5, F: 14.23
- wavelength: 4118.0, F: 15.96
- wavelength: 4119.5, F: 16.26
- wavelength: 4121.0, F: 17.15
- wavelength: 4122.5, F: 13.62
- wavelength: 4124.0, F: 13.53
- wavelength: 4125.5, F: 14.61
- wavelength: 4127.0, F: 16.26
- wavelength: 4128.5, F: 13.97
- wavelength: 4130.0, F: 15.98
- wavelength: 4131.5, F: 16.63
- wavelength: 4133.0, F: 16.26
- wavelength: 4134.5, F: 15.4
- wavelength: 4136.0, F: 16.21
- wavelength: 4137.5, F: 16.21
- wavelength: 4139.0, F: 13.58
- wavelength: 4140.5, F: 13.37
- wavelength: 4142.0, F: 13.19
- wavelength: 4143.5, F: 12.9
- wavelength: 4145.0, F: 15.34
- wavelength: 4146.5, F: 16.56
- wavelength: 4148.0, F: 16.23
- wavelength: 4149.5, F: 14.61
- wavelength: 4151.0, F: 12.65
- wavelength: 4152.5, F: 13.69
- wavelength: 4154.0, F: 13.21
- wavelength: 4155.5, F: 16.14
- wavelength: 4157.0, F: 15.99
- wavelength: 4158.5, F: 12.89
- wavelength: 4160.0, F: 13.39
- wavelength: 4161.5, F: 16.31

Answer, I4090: -2.2 angstrom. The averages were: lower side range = 14.7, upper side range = 15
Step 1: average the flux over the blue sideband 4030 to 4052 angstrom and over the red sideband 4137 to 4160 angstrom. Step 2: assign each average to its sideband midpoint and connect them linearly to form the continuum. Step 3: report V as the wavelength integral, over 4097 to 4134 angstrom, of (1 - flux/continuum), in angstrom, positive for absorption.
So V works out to -4.0 angstrom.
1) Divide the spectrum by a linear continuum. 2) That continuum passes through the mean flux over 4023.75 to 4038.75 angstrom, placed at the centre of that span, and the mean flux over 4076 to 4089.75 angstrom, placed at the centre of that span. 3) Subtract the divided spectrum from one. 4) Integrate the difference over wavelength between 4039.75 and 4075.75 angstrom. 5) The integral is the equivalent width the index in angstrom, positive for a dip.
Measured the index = -1.5 angstrom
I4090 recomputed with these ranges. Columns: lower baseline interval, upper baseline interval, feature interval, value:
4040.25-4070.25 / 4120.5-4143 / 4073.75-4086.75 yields 0.35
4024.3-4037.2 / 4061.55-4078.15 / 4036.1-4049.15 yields -0.56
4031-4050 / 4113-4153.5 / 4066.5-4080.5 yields 0.13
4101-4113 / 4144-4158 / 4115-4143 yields 0.81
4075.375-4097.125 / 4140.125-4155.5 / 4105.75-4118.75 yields -0.94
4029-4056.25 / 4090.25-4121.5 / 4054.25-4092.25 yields 0.17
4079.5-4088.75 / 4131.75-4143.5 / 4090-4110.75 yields -1.45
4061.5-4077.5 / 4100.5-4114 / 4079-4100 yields 0.23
